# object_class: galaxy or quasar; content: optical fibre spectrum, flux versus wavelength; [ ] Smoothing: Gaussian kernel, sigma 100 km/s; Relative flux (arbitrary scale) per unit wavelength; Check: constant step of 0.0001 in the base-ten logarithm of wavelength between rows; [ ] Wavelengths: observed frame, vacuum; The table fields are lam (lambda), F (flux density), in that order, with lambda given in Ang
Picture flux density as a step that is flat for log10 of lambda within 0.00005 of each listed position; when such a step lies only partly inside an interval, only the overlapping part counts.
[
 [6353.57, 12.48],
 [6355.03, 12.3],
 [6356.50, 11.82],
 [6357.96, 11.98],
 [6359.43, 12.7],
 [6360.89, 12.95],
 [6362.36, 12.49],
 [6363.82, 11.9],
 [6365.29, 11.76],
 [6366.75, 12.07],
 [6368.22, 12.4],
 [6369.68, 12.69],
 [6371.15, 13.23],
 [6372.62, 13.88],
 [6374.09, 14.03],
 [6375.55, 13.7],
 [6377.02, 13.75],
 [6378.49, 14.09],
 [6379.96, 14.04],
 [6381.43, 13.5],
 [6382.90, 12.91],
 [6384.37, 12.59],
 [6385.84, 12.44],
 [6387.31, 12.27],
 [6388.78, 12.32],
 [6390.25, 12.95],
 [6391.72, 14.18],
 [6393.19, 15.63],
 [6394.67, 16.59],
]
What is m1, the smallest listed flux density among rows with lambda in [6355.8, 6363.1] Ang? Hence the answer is 11.82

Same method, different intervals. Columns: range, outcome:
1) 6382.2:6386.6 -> 12.44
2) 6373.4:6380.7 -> 13.7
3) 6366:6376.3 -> 12.07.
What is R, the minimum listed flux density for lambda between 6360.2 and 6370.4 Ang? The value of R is 11.76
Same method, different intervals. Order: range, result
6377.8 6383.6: 12.91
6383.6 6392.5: 12.27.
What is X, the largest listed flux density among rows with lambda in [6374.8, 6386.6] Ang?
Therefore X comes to 14.09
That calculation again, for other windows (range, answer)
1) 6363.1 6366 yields 11.9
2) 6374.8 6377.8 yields 13.75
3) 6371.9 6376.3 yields 14.03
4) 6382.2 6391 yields 12.95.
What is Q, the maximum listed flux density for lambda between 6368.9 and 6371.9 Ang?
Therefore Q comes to 13.23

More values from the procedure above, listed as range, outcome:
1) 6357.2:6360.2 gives 12.7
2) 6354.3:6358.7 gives 12.3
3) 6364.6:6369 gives 12.4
